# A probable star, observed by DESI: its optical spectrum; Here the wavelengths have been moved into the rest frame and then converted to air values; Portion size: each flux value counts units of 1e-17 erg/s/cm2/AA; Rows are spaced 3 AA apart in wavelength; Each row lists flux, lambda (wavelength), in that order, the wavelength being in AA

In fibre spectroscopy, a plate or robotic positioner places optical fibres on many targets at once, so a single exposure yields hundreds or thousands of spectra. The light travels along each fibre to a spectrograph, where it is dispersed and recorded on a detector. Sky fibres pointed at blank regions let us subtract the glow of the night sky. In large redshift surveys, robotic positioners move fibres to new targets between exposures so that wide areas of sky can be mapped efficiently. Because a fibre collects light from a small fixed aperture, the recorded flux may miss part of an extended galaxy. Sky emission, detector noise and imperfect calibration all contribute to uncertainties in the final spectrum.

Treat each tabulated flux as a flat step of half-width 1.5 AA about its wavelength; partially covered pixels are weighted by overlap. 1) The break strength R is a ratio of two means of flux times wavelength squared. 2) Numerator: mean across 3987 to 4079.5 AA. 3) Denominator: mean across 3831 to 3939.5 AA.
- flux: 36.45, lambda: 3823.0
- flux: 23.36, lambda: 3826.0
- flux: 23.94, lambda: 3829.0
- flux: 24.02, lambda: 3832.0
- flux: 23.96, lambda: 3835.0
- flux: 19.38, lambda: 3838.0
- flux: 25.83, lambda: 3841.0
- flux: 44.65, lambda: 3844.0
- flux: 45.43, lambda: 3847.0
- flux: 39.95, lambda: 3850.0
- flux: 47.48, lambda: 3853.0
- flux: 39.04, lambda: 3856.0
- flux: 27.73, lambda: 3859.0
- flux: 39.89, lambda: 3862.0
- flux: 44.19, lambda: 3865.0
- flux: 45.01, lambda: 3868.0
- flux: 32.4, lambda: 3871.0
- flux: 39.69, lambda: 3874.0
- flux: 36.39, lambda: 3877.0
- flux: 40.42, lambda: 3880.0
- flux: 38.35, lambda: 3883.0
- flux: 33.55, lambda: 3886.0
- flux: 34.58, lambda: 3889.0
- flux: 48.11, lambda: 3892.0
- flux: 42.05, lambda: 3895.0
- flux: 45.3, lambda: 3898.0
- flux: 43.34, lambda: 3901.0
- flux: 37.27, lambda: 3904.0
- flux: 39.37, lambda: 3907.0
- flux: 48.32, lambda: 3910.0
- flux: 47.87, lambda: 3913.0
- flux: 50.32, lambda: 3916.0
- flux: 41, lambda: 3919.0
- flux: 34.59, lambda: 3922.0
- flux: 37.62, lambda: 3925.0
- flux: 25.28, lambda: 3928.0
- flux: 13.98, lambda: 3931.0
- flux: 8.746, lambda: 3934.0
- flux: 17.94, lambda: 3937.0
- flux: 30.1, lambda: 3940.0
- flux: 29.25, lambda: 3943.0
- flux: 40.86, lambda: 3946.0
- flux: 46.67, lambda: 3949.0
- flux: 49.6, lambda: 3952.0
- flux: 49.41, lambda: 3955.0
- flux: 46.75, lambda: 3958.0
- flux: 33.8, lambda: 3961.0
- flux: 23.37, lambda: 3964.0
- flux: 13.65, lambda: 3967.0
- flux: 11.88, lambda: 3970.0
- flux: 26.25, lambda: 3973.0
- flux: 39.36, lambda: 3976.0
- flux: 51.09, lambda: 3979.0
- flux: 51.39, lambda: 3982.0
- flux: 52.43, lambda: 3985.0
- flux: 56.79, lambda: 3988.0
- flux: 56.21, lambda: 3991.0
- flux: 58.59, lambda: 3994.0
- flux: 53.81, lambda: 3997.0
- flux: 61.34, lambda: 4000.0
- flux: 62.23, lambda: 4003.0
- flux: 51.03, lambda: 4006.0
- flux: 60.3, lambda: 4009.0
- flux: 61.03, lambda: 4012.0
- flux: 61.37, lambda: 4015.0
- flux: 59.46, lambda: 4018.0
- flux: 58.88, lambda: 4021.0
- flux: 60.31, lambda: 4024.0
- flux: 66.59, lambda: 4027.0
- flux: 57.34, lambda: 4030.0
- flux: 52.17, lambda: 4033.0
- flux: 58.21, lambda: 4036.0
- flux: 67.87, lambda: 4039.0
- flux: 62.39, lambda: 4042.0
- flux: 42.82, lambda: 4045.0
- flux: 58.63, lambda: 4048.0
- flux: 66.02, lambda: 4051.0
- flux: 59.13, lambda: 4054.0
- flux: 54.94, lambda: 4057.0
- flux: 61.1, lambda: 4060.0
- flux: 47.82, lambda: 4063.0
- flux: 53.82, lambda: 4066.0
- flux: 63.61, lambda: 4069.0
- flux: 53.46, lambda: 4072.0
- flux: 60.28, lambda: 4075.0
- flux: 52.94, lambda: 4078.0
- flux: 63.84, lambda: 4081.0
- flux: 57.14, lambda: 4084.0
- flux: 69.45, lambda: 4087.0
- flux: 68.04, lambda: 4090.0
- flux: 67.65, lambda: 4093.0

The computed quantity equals 1.73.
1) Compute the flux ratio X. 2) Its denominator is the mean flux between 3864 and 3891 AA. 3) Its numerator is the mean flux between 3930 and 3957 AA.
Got 0.85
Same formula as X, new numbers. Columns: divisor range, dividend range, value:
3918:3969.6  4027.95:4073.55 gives 1.83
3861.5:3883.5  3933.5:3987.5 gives 0.90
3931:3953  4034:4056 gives 1.95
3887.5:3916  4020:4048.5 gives 1.35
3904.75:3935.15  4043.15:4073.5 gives 1.60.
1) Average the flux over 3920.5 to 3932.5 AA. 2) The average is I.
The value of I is 27.9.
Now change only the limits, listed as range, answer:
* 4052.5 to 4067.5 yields 55.4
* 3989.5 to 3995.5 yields 57.4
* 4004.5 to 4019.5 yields 58.6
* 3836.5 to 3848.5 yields 33.8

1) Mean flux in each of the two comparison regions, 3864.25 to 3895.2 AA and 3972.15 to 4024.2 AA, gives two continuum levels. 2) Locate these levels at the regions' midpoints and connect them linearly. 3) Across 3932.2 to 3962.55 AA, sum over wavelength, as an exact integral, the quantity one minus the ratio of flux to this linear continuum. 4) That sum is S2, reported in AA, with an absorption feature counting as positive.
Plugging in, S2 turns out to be 8.4 AA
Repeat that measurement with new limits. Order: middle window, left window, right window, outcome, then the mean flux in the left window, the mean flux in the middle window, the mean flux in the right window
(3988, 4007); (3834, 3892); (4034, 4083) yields -2.2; 37.1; 57.3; 57.9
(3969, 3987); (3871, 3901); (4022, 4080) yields 3.6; 39.6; 40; 57.9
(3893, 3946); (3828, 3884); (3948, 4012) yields 7.2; 35.8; 35.1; 45.9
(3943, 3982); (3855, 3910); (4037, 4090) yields 9.4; 39.5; 36.4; 58.8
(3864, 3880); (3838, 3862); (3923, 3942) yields -2.8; 37.5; 39.5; 22.8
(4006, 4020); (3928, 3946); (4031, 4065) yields -4.0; 22.2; 59.5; 57.3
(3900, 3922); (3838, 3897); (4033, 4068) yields -0.1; 38.7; 43.3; 57.4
